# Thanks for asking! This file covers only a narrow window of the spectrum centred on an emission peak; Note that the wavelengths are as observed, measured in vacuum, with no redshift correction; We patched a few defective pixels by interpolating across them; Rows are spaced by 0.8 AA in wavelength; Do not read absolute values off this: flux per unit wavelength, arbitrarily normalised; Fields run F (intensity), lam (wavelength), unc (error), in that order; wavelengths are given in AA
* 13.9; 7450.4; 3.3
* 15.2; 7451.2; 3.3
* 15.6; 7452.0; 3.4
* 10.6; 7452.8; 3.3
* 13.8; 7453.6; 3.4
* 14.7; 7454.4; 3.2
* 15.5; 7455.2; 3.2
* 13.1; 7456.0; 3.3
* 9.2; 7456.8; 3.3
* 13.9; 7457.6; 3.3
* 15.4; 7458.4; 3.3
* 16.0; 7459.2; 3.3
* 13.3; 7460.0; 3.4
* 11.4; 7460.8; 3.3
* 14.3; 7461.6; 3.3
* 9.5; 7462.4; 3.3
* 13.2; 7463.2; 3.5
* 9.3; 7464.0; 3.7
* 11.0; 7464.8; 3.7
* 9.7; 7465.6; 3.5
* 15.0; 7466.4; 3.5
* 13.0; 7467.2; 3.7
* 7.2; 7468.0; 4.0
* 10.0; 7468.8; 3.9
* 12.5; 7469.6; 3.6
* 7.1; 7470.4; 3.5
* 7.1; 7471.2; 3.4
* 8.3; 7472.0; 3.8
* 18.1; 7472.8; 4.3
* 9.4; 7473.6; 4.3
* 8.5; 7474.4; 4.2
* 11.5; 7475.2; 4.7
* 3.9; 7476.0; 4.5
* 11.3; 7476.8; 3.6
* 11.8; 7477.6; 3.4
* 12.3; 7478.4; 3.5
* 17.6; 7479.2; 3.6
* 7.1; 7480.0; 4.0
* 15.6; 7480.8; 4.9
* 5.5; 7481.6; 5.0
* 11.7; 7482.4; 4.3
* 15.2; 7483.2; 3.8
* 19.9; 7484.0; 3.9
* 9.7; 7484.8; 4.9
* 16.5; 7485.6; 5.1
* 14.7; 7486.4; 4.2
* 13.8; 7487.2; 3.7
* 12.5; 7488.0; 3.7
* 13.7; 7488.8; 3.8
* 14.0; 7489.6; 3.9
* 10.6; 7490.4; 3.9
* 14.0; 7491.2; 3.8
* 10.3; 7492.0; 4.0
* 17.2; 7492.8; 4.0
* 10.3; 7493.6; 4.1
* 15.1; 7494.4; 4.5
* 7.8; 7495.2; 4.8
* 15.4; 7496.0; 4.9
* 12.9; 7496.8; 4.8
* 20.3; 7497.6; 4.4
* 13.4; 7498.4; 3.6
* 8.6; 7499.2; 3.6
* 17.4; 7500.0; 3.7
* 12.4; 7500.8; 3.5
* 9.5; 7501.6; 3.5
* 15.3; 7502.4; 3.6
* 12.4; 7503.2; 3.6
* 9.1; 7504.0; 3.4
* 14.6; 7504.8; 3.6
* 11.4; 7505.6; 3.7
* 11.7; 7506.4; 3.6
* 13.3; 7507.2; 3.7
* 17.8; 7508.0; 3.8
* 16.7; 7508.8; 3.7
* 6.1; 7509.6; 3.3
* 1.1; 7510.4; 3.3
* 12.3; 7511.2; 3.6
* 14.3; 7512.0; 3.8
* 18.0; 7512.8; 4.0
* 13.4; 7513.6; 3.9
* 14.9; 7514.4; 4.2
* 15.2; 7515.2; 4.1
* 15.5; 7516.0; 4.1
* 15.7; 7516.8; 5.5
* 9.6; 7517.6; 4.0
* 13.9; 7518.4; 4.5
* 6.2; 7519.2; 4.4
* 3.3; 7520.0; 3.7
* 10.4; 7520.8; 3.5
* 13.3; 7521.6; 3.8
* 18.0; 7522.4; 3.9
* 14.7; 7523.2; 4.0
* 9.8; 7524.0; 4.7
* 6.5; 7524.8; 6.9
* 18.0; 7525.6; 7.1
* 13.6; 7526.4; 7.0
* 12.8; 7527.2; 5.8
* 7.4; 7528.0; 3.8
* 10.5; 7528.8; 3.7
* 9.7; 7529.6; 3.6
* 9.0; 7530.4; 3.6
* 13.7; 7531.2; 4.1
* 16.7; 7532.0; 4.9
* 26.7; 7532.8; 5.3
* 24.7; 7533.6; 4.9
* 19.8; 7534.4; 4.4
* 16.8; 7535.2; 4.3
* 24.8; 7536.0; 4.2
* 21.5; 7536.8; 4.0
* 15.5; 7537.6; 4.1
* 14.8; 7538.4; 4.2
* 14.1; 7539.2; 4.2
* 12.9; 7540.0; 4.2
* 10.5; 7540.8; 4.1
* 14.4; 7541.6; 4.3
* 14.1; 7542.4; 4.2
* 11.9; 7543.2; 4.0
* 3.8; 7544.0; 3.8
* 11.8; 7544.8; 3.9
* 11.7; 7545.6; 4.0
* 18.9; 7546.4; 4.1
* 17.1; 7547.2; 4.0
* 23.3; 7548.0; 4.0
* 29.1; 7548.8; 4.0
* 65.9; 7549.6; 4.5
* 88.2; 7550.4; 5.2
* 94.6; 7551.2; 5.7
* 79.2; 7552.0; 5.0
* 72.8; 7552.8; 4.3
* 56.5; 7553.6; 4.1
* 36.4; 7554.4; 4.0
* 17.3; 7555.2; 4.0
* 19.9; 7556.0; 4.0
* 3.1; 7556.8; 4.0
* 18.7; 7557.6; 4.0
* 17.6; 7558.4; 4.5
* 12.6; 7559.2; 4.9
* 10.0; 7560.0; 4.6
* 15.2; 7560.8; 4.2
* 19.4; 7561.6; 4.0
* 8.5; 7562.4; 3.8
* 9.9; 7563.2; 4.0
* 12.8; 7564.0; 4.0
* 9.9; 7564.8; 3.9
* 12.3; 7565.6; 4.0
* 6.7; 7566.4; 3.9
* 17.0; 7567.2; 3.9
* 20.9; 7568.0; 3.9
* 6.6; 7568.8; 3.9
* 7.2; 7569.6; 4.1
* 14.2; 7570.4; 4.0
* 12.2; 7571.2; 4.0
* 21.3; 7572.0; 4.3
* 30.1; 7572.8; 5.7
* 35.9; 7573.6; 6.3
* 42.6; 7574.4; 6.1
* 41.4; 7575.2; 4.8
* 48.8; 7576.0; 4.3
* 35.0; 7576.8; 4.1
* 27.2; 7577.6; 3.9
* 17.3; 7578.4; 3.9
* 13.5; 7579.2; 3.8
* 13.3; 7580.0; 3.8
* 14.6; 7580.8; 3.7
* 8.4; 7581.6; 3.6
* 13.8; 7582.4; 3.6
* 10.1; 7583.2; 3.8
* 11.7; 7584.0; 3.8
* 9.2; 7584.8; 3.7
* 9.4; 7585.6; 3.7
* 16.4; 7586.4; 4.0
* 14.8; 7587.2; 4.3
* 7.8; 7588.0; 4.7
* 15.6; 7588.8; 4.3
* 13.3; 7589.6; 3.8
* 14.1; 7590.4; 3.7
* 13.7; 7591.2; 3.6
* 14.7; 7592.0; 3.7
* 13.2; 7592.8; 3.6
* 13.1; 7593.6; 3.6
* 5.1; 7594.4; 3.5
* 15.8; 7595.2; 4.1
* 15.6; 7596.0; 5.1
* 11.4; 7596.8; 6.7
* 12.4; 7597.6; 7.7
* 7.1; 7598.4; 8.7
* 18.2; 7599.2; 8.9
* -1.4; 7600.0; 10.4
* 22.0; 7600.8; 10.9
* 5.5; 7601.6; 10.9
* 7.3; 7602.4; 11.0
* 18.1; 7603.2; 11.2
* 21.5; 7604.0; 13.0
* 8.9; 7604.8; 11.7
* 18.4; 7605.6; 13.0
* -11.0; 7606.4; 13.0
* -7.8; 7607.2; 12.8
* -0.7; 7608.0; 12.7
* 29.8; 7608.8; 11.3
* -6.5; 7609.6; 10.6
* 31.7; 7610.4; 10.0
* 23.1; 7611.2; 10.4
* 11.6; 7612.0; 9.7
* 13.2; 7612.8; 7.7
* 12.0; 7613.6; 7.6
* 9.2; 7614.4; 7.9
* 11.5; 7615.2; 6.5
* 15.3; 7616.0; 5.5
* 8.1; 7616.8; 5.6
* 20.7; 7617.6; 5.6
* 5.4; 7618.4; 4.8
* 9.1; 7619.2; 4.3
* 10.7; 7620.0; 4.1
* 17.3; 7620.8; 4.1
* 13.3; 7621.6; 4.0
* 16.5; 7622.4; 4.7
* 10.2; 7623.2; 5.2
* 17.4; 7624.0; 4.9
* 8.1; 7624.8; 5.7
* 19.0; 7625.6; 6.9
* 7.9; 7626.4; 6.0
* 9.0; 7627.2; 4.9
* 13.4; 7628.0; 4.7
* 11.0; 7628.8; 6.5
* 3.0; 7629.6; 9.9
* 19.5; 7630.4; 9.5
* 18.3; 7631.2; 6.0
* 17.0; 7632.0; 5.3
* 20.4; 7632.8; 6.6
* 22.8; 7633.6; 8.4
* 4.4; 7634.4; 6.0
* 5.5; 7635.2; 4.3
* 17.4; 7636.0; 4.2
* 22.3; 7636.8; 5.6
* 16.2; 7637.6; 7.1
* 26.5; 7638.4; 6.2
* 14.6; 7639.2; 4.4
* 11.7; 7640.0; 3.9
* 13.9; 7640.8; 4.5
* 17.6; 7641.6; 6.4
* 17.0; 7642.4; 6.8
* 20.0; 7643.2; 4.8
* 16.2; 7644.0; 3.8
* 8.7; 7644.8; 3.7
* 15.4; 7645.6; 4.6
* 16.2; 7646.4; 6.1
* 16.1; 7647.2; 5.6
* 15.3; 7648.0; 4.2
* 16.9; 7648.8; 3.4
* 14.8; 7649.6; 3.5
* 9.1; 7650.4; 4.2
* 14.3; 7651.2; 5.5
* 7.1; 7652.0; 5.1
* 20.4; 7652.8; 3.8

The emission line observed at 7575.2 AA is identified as [N II] 6583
